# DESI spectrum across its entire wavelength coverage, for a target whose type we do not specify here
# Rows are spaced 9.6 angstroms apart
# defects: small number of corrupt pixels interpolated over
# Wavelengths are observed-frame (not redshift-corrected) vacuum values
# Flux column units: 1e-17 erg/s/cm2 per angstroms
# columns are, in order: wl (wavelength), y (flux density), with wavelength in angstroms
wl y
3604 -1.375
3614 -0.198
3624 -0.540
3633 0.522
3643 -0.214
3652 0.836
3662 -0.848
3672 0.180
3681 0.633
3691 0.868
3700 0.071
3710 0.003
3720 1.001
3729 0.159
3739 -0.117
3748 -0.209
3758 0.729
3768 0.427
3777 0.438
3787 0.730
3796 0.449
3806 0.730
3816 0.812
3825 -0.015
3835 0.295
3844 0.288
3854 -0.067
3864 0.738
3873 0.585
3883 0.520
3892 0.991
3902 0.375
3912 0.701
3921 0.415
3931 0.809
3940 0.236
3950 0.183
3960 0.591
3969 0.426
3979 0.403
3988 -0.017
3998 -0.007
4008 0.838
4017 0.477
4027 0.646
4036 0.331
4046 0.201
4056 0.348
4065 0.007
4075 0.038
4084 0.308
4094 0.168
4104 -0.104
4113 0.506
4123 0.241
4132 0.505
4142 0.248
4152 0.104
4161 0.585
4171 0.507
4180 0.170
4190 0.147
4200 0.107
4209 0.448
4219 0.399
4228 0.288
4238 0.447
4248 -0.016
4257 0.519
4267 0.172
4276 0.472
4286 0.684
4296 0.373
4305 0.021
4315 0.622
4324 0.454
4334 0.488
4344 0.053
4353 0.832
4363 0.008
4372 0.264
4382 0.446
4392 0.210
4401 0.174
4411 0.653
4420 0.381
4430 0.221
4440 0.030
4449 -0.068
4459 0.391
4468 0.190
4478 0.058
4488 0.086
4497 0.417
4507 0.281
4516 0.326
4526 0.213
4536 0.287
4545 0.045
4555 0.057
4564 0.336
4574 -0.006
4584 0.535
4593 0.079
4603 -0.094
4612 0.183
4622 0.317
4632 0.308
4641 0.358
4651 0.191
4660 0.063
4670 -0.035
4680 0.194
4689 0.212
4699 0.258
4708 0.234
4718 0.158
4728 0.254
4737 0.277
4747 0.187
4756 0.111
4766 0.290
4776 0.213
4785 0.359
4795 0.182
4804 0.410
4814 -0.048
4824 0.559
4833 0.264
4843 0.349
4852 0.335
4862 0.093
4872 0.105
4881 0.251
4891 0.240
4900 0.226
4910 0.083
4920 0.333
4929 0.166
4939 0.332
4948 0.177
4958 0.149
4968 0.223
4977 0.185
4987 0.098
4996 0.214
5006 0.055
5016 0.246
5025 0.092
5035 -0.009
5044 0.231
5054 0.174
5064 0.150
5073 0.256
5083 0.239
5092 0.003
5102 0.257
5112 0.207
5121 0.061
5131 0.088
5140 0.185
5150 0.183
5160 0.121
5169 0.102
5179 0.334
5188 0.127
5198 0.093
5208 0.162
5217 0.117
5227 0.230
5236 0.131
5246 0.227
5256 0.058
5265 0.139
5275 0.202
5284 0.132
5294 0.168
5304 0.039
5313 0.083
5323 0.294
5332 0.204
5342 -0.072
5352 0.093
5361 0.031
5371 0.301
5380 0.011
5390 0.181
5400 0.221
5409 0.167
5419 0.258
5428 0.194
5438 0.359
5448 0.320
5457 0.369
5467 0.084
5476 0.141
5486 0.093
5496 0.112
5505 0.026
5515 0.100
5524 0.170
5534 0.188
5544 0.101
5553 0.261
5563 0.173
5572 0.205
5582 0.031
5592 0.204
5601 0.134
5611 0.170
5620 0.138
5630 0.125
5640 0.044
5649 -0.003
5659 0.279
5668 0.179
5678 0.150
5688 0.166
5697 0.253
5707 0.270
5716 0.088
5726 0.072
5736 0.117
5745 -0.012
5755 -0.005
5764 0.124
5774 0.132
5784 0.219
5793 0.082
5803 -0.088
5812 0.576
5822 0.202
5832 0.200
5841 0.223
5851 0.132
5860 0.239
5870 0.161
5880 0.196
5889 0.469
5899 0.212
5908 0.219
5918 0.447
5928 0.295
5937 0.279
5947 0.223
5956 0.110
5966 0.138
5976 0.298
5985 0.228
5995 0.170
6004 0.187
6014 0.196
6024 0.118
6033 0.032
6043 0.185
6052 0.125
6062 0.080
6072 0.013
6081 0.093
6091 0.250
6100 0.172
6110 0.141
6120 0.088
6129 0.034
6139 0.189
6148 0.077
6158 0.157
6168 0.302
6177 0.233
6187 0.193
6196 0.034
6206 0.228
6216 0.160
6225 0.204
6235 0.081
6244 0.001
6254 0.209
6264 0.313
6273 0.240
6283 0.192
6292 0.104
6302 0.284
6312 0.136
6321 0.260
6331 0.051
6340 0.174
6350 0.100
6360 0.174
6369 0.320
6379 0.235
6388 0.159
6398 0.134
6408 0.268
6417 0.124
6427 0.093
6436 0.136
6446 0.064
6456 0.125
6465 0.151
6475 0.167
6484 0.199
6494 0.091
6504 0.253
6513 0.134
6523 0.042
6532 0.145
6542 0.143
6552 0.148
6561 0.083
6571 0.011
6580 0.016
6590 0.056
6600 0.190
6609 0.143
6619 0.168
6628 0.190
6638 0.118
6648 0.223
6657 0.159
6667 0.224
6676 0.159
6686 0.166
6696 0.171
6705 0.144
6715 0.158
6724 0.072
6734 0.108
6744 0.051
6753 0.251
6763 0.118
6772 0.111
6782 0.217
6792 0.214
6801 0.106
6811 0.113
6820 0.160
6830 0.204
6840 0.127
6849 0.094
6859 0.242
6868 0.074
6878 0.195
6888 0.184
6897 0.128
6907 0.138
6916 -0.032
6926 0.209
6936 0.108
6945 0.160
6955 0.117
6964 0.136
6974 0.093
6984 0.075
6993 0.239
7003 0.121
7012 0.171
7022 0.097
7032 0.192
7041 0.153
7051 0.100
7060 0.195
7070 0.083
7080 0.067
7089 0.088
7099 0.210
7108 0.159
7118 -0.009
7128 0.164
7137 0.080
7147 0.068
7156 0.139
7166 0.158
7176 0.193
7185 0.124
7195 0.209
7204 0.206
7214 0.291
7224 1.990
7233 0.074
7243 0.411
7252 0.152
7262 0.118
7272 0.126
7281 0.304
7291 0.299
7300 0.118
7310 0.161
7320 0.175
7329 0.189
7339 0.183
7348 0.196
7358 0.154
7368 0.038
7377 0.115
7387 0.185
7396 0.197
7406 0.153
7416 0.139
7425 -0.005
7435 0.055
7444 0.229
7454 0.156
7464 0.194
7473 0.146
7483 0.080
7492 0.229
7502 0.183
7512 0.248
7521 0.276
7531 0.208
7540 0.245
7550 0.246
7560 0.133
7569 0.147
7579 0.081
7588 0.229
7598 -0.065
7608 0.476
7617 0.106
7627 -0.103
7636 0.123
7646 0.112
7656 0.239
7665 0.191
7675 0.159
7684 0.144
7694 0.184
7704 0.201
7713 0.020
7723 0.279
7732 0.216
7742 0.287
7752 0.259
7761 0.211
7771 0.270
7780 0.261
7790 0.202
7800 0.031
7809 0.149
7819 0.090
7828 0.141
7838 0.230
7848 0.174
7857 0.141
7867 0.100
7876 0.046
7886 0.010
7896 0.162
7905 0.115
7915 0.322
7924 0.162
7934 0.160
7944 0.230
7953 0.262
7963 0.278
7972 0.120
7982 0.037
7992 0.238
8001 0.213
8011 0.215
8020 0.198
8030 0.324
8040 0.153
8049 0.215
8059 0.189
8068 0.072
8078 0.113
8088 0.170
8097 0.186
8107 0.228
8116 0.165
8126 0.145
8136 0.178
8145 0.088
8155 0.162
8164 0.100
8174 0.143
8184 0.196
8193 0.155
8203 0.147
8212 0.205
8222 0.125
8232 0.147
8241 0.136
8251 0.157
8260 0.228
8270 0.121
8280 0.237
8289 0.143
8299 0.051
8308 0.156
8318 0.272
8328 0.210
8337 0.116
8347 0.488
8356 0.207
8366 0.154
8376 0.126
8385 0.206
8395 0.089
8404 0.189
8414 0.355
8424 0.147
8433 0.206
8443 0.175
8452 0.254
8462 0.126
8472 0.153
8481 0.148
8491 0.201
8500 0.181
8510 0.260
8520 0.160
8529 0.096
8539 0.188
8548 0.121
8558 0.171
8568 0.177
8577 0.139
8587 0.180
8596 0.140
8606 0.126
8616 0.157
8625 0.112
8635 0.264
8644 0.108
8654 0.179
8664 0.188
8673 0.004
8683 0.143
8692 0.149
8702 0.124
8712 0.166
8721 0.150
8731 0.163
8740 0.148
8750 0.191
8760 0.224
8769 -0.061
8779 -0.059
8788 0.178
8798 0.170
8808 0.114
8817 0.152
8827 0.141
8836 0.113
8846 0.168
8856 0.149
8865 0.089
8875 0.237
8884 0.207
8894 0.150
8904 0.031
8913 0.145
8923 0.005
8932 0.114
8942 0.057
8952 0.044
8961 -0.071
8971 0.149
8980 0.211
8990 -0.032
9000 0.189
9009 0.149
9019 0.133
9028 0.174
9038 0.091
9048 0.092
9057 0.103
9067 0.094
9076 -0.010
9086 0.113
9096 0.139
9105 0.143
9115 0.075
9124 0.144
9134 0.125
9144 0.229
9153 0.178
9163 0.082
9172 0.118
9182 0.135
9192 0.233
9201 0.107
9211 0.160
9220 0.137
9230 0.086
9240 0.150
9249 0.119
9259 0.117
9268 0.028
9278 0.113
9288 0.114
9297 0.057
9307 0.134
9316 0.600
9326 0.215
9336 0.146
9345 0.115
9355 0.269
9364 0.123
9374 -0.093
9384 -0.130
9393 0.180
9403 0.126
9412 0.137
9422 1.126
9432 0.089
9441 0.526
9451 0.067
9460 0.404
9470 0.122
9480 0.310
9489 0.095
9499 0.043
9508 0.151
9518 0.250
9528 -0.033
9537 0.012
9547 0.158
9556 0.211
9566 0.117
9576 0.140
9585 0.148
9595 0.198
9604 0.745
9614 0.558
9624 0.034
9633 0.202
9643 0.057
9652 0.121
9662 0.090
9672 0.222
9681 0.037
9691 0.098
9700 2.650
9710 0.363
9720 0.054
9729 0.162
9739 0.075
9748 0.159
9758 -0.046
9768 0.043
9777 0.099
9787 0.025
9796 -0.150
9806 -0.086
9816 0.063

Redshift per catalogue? 0.937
